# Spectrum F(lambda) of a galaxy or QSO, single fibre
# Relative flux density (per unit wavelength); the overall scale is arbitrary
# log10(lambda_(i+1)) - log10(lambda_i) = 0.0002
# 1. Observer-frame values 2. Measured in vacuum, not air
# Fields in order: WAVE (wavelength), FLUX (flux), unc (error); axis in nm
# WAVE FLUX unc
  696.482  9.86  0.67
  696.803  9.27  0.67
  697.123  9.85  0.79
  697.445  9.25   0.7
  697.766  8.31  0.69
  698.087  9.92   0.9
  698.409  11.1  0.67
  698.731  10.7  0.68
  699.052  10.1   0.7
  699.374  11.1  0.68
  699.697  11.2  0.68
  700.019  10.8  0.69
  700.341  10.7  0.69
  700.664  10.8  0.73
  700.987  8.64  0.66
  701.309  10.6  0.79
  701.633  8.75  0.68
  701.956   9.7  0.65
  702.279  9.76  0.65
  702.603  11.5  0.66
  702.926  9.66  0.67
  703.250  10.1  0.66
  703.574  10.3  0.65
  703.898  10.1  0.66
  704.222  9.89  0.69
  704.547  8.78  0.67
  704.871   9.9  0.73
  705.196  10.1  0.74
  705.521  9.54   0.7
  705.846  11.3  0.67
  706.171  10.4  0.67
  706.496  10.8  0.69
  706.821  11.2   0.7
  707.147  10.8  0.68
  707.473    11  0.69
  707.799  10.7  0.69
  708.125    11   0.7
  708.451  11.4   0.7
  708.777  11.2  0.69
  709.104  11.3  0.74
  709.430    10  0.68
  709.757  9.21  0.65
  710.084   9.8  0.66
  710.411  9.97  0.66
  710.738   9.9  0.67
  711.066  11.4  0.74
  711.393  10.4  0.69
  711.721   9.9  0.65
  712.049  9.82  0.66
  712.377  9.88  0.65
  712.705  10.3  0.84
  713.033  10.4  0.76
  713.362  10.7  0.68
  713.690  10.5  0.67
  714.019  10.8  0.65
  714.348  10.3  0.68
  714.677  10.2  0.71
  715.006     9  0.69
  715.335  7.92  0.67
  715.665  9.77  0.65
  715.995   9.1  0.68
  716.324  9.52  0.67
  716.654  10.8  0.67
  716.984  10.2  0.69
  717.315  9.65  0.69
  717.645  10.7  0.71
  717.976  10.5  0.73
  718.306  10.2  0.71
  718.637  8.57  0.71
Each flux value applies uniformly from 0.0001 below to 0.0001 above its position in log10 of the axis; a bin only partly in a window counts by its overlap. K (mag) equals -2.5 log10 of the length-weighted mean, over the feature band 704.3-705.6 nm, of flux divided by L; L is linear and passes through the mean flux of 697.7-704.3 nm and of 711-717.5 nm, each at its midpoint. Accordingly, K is 0.06 mag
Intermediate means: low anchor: 10.2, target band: 9.6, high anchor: 10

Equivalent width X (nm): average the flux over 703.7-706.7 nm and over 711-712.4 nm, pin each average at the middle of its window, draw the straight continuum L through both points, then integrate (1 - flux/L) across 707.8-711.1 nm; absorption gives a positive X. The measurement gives -0.10 nm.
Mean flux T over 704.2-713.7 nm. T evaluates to 10.4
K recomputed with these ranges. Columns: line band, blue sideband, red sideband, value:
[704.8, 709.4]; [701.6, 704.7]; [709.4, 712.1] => -0.08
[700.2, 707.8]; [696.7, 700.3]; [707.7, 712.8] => 0.01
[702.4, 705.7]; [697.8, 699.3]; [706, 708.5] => 0.07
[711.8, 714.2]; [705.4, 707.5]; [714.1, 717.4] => -0.04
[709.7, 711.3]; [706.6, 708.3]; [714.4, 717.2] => 0.03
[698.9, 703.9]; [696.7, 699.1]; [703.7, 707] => -0.03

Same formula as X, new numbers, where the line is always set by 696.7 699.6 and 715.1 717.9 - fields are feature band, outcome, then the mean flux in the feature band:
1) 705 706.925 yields -0.13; 10.5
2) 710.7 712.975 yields -0.11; 10.3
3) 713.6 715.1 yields -0.07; 10.2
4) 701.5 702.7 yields 0.01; 9.87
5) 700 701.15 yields -0.02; 10.2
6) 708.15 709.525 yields -0.17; 11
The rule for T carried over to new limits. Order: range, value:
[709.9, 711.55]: 10.3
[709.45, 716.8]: 9.98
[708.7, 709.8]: 10.5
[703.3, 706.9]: 10.2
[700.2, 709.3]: 10.4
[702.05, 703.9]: 10.2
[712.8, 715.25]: 10.2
